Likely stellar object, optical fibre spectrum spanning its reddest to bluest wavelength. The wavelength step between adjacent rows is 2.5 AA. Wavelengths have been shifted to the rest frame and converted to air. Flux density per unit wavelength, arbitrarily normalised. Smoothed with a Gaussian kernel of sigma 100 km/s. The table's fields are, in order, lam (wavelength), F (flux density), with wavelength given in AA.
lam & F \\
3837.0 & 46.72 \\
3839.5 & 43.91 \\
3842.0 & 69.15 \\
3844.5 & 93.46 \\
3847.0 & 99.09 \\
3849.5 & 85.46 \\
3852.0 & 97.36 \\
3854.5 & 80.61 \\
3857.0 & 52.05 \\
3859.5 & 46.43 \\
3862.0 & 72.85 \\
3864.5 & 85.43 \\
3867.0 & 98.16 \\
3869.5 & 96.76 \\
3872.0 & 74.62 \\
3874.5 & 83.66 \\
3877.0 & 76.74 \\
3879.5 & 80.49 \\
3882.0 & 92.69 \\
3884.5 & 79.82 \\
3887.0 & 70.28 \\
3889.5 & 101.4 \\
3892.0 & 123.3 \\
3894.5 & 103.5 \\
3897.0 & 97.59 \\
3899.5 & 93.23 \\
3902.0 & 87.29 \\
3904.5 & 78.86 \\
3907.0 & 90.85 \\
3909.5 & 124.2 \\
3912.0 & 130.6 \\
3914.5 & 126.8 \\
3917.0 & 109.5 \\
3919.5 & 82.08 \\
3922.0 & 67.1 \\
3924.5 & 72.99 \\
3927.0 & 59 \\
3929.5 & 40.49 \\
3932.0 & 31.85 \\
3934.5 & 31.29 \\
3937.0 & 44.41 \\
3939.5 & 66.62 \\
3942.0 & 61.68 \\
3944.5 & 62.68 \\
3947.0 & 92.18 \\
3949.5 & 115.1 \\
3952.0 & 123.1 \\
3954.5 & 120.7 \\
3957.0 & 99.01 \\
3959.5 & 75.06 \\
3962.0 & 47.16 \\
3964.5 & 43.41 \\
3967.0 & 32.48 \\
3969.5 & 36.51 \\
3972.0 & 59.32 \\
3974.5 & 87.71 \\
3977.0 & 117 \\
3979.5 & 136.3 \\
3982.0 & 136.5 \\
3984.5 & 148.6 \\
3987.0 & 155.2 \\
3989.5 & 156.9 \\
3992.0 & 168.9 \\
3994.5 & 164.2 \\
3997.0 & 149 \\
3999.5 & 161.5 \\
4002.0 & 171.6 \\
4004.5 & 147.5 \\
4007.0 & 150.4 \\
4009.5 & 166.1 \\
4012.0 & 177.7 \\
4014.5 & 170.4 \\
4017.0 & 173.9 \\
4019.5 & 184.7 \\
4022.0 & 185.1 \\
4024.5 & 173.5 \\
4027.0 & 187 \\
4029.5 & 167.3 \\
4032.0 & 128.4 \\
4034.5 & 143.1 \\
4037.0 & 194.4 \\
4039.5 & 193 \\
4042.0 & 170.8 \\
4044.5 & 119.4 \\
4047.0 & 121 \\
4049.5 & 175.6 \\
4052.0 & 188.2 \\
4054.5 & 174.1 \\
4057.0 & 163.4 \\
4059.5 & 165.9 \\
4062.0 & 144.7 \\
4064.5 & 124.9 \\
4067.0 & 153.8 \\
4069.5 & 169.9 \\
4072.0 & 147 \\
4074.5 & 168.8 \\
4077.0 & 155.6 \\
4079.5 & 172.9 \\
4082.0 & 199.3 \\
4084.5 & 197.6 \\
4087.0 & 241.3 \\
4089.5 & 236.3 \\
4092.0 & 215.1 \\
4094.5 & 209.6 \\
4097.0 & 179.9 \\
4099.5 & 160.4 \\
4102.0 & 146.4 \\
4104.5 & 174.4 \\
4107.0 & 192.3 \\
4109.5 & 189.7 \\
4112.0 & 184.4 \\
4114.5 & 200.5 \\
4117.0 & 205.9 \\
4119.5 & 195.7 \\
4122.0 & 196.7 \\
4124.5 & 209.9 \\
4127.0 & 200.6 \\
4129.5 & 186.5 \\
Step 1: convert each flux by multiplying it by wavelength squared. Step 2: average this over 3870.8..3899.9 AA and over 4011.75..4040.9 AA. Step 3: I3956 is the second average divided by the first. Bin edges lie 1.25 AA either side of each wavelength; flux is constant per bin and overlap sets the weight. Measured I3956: 2.07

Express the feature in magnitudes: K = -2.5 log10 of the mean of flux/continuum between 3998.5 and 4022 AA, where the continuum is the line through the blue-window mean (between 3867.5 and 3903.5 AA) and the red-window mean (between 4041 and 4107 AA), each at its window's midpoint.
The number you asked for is -0.16 mag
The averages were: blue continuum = 90.2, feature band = 168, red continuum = 173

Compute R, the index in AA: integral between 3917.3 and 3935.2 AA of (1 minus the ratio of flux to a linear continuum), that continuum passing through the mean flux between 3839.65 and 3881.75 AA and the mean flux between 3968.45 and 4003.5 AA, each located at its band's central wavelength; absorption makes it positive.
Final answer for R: 8.1 AA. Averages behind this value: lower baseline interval 80.1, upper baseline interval 133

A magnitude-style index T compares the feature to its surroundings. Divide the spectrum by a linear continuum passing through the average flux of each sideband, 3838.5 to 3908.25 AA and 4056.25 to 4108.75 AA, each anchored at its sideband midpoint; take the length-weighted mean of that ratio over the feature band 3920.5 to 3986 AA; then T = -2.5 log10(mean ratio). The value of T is 0.48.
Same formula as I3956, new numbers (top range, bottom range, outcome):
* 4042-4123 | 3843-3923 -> 2.17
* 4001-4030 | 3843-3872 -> 2.26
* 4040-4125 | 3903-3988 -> 2.23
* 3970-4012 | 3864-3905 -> 1.66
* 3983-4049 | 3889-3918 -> 1.63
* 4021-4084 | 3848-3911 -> 2.05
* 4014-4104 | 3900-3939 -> 2.36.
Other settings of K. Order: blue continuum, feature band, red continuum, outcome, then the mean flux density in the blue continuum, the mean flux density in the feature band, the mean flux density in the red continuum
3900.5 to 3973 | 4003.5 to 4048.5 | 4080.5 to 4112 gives -0.16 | 76.4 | 164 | 195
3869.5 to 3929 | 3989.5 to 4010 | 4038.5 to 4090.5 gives -0.15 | 91.1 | 159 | 170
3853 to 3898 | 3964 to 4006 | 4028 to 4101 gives 0.11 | 84.2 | 123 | 172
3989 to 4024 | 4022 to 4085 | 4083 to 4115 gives 0.10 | 167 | 164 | 194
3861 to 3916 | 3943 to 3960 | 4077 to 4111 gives 0.25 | 94.2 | 98.7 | 192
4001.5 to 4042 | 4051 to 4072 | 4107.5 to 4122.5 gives 0.13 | 170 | 159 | 195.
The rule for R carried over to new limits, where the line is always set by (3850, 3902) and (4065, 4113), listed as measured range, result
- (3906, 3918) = -1.8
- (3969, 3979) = 3.7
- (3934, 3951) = 6.8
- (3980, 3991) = -1.1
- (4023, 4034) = -0.6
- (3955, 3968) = 6.3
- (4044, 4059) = 0.6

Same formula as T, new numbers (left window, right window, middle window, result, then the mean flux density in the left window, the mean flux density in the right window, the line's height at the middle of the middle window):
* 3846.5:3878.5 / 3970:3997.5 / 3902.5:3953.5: 0.30 mag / 80.3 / 131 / 108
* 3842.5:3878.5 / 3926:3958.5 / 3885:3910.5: -0.23 mag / 81.4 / 73.1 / 77.6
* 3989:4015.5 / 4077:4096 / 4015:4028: -0.05 mag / 162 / 206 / 172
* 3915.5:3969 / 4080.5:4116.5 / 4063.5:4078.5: 0.13 mag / 70.2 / 195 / 173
